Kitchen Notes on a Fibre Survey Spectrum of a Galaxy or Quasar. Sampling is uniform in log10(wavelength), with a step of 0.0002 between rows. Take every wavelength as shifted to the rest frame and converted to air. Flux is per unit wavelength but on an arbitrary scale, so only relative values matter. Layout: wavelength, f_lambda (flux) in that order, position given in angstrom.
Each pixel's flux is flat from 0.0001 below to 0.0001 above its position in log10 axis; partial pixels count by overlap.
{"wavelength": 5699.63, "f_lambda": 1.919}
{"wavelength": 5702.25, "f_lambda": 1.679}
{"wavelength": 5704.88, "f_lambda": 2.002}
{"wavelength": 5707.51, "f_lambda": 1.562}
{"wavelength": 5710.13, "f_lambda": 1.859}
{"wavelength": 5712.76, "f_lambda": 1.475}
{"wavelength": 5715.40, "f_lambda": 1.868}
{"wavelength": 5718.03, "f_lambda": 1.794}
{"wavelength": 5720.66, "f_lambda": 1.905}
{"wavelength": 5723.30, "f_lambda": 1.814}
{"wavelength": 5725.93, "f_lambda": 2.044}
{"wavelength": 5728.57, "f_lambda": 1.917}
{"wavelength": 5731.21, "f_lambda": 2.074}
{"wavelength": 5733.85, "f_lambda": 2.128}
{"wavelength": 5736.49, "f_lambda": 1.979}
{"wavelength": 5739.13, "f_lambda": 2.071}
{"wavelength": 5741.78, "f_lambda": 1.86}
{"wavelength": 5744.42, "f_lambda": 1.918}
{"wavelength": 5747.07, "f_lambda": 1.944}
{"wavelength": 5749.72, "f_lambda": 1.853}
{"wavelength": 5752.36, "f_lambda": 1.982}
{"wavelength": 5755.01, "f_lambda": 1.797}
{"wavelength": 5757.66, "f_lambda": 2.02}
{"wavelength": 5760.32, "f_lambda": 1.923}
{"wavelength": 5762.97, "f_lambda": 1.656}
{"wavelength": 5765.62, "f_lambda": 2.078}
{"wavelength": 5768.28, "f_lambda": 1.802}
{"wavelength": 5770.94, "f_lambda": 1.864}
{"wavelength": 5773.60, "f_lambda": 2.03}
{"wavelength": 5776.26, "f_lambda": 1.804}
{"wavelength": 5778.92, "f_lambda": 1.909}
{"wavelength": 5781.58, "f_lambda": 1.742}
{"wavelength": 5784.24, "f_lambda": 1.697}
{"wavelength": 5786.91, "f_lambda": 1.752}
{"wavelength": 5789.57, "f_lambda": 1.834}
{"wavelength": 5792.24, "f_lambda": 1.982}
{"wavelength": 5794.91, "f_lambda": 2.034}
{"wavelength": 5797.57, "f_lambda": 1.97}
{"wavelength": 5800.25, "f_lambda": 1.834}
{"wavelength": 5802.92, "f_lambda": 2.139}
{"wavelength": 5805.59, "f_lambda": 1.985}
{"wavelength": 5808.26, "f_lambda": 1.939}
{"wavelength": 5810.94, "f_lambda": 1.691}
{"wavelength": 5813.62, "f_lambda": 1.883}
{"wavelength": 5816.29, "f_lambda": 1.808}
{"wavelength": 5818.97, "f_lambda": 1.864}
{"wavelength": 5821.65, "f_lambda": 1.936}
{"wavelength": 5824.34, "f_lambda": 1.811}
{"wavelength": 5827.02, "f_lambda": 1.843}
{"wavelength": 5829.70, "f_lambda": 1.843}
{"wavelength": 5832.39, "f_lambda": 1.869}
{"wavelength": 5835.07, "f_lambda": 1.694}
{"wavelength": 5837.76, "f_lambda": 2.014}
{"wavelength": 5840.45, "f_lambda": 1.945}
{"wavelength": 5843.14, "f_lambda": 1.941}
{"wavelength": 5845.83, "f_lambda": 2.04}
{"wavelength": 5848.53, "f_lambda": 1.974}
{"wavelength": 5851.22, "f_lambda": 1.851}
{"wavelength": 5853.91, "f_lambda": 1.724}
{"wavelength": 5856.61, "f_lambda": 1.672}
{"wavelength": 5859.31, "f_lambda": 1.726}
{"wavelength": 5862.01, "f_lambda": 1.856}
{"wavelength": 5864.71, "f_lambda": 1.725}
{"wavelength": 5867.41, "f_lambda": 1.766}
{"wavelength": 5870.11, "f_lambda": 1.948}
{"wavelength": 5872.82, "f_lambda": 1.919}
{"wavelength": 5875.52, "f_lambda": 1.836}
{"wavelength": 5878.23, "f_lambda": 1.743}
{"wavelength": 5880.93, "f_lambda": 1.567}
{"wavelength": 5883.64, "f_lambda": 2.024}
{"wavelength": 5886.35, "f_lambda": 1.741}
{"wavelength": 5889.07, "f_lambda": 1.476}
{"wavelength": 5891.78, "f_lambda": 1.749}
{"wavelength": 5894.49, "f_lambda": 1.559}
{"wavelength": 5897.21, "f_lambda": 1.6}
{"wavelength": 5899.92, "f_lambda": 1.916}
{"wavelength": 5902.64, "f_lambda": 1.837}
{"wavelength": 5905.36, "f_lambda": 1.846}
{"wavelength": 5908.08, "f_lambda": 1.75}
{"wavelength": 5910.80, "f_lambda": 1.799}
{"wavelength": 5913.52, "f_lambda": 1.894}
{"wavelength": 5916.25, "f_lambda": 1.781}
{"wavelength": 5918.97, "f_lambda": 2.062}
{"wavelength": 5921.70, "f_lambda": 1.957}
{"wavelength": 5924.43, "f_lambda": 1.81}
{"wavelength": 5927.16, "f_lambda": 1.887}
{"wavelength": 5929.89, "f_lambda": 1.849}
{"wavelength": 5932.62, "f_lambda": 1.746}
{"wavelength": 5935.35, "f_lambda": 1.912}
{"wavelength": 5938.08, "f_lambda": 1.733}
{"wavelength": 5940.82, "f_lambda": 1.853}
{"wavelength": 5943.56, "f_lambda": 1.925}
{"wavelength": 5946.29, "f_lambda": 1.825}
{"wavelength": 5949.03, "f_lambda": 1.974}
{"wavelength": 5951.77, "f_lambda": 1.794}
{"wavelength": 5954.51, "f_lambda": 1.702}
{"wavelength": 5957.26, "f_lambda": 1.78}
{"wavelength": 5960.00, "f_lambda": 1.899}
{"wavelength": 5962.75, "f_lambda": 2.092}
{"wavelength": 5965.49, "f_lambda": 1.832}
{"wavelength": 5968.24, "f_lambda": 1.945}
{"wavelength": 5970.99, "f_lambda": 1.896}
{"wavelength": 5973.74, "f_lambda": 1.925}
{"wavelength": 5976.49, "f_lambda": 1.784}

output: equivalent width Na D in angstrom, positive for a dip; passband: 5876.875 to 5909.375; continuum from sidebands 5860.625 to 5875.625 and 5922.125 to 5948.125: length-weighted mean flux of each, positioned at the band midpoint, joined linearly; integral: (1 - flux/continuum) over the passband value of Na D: 1.9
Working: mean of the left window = 1.84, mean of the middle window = 1.73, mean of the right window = 1.84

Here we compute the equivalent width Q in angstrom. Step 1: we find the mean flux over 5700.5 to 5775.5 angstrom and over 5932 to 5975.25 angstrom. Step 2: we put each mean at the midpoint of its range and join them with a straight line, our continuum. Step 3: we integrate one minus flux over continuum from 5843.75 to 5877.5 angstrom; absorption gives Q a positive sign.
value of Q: 0.7 angstrom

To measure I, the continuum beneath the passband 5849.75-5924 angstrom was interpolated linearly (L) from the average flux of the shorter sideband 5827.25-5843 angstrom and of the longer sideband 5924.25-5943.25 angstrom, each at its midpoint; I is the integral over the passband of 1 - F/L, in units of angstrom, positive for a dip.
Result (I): 2.5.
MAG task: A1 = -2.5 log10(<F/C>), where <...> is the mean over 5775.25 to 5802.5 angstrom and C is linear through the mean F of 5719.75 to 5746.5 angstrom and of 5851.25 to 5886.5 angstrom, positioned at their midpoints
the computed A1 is 0.02 mag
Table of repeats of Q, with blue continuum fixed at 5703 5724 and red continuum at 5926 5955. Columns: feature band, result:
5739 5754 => -1.13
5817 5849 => -1.44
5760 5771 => -0.40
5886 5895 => 0.99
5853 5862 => 0.45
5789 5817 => -1.84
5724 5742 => -2.29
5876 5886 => 0.25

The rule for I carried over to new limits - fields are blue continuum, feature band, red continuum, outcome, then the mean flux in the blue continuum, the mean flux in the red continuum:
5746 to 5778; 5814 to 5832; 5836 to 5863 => 0.2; 1.9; 1.87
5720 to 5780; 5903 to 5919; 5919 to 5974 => 0.4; 1.93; 1.87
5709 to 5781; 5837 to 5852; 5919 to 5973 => -0.6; 1.9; 1.87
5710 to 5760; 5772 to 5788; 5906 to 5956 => 0.6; 1.91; 1.85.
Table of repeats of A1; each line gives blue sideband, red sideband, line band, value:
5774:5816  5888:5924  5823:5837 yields 0.02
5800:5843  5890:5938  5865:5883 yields 0.03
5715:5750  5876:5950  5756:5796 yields 0.02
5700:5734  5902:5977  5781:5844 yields -0.01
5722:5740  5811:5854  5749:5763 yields 0.04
